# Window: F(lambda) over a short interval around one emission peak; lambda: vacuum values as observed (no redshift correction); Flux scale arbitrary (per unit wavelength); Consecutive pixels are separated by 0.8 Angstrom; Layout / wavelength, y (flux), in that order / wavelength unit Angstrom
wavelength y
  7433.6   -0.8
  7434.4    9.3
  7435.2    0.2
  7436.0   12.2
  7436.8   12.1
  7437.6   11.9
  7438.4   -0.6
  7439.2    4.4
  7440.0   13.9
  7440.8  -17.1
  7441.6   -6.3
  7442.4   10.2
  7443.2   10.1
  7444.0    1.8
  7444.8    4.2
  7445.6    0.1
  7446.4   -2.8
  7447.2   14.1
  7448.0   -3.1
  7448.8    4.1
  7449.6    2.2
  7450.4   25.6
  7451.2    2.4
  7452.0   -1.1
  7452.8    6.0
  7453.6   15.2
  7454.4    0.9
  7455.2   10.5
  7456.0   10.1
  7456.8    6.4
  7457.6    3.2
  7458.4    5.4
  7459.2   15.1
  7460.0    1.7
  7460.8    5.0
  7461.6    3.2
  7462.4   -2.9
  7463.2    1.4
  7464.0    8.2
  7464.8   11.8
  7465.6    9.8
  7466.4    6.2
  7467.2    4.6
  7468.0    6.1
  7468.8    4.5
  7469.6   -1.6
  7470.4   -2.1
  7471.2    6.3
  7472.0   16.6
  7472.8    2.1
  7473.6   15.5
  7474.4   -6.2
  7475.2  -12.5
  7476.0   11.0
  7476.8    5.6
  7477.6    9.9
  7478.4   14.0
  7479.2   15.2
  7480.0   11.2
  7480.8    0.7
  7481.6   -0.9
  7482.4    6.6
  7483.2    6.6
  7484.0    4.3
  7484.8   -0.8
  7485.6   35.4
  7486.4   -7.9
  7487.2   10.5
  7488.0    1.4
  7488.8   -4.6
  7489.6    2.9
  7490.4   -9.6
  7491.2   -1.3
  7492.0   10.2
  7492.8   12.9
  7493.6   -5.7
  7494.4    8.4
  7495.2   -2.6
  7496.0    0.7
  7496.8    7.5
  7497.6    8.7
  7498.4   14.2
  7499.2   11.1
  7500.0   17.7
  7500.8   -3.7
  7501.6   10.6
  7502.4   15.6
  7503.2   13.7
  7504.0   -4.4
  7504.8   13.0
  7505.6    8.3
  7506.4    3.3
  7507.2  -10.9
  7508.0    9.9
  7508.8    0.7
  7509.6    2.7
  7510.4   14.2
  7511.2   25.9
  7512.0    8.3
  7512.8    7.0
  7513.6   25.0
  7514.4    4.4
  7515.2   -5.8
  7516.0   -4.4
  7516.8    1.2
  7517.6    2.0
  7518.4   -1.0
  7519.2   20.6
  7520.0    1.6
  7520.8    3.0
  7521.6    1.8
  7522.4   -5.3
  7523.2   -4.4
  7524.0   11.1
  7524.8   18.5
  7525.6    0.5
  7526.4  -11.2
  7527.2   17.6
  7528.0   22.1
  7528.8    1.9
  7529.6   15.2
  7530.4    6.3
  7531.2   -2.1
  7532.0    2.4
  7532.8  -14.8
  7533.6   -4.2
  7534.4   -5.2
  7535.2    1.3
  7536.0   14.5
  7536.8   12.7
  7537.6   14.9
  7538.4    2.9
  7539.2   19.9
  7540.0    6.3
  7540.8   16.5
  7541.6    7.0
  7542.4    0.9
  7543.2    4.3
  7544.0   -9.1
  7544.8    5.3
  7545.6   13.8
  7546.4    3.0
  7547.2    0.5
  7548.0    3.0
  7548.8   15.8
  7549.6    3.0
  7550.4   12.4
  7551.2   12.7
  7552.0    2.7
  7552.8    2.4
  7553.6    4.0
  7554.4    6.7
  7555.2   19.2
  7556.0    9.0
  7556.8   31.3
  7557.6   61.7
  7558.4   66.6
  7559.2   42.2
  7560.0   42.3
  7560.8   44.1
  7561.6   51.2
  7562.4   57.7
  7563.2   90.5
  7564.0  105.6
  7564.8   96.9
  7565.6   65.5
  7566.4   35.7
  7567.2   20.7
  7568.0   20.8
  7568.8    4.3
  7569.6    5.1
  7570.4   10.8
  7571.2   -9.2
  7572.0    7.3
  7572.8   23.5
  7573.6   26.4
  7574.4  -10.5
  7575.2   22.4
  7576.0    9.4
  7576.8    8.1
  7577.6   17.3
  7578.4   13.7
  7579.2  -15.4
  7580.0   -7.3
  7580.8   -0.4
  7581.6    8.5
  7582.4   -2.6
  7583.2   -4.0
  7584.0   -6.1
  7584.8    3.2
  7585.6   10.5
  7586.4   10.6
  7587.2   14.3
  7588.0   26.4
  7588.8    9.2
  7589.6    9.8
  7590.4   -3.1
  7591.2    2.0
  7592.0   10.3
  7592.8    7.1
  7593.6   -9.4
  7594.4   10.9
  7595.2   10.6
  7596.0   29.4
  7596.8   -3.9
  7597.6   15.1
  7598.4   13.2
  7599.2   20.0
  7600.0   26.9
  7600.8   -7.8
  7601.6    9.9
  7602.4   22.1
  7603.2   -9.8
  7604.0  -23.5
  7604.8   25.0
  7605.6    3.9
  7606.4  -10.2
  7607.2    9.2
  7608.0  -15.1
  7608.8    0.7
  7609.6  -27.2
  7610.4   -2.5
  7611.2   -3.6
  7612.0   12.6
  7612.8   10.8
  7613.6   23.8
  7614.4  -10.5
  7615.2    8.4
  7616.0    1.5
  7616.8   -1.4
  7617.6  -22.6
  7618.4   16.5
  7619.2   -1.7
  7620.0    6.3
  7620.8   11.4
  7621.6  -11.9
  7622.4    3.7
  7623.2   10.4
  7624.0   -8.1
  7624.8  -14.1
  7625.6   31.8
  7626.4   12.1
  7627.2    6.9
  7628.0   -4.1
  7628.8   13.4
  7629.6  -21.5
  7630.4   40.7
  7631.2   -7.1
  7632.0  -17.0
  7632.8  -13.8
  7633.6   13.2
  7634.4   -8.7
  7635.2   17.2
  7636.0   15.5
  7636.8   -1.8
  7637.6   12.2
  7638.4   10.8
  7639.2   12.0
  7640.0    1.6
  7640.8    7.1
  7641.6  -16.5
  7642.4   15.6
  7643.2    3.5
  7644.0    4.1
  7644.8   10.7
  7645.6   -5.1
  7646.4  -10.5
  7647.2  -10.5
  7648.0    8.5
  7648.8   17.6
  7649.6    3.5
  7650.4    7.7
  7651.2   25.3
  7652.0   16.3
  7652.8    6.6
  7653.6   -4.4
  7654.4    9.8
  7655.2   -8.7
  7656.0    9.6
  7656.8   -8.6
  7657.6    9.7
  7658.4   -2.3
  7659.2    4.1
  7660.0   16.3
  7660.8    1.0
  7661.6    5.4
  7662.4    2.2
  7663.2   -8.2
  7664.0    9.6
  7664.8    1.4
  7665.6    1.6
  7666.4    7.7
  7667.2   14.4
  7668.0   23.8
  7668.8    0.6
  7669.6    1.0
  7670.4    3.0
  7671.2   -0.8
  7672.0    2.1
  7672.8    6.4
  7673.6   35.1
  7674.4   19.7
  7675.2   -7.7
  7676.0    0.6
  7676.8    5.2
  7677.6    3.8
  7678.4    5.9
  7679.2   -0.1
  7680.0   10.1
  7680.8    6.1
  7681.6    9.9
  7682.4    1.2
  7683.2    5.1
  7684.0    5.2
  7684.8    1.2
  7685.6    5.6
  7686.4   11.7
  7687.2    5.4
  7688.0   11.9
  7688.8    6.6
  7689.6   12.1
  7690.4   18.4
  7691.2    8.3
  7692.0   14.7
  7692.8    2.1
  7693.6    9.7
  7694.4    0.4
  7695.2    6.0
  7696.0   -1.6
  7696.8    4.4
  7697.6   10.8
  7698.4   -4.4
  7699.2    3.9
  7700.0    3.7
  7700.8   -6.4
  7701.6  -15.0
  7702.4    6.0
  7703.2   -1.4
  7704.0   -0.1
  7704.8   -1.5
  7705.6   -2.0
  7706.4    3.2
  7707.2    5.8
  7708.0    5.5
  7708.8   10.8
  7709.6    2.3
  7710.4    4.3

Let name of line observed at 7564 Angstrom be [O II] 3727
